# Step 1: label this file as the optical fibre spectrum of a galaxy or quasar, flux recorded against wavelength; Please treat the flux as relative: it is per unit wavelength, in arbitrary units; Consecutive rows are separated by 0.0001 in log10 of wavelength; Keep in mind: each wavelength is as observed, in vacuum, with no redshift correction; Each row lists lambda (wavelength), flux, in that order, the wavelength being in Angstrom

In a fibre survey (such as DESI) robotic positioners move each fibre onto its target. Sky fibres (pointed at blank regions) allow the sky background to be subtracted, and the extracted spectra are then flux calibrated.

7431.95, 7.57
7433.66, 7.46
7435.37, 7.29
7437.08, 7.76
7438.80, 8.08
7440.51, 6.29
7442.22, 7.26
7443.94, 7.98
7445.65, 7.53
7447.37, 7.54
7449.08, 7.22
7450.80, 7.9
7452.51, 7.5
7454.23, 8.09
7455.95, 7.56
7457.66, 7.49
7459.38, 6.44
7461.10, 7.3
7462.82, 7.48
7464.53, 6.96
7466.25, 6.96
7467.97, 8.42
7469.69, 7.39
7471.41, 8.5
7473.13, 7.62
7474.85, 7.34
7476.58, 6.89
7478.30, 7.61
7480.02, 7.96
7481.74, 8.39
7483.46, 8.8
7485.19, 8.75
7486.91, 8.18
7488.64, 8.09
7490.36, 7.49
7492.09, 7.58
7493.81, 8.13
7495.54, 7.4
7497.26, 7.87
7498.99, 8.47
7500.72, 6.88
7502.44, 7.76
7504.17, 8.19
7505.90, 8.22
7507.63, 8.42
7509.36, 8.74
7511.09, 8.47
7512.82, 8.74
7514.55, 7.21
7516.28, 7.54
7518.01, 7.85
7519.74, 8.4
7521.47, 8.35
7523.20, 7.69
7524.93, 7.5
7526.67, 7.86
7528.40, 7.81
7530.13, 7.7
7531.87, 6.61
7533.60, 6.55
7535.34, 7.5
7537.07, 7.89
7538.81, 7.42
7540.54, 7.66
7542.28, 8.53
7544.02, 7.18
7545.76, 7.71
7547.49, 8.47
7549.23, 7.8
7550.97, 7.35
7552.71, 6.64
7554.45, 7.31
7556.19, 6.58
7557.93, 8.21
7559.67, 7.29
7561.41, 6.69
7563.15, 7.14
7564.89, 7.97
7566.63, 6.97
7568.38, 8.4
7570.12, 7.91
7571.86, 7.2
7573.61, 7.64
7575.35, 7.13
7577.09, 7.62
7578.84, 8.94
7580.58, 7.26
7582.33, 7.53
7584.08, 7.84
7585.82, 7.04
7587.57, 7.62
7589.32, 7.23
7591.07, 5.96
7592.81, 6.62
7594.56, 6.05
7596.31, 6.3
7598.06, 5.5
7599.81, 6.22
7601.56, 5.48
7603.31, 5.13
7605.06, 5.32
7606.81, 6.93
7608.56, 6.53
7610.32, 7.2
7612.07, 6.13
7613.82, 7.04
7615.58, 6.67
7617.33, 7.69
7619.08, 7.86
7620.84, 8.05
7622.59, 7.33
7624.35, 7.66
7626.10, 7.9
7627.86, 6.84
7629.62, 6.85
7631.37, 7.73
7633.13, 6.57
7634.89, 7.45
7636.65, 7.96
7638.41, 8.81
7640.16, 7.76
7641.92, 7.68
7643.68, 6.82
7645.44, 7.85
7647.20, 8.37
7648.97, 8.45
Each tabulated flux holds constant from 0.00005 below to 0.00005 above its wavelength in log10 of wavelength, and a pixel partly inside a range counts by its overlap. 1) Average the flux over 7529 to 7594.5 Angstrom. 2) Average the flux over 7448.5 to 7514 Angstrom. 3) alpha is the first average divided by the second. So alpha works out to 0.95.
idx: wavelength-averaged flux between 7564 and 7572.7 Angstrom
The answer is 7.69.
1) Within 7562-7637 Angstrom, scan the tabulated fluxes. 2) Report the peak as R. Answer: 8.94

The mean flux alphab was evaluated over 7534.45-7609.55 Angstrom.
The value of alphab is 7.15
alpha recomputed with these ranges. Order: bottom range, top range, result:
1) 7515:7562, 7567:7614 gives 0.91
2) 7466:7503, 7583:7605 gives 0.81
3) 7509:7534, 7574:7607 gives 0.86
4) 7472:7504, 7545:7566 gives 0.95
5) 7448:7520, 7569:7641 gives 0.91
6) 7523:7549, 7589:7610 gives 0.80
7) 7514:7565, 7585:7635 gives 0.90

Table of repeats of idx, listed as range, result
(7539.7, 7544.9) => 7.78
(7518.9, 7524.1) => 8.15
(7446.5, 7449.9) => 7.38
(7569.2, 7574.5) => 7.59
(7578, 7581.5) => 8.09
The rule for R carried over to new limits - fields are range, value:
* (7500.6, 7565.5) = 8.74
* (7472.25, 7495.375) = 8.8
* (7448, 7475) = 8.5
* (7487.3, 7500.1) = 8.47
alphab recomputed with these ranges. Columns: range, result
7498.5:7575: 7.68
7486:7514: 8.03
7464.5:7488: 7.87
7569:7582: 7.68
